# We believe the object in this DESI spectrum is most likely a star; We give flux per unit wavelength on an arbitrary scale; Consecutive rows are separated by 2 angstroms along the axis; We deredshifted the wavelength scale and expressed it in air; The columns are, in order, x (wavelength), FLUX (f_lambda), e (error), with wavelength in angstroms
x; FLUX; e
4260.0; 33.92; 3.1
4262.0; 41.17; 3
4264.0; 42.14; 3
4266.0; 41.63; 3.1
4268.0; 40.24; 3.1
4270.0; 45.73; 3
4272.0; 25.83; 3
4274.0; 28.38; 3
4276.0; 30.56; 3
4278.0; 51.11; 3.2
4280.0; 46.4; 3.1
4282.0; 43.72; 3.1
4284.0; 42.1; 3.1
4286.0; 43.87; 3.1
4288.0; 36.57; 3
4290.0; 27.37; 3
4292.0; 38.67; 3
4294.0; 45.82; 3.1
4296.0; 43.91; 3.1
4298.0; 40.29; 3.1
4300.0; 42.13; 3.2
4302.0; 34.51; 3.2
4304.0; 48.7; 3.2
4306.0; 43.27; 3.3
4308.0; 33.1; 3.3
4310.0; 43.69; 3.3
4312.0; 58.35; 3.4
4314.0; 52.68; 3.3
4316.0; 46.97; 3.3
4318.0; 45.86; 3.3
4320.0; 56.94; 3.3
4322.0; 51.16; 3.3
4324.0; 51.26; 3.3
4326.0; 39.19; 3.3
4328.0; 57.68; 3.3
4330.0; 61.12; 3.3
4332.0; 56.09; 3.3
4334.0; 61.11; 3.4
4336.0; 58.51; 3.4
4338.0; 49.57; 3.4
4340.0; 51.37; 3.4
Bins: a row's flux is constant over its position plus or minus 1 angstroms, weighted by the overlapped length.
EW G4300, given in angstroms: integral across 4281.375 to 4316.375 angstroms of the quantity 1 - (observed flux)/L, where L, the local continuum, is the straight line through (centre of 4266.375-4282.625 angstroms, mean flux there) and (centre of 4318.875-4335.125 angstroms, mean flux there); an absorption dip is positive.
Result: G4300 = 2.8 angstroms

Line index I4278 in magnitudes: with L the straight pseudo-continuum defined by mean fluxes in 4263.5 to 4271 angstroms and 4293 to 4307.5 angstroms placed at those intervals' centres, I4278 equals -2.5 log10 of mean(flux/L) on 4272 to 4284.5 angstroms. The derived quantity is 0.087 mag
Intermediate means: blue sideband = 42.5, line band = 39.1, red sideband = 42.3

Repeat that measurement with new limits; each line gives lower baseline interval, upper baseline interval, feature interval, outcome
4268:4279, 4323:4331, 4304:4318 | 0.03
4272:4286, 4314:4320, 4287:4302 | 0.12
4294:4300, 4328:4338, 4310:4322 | -0.01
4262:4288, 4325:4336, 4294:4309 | 0.15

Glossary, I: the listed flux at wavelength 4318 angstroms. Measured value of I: 45.86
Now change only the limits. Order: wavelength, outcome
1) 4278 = 51.11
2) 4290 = 27.37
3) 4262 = 41.17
